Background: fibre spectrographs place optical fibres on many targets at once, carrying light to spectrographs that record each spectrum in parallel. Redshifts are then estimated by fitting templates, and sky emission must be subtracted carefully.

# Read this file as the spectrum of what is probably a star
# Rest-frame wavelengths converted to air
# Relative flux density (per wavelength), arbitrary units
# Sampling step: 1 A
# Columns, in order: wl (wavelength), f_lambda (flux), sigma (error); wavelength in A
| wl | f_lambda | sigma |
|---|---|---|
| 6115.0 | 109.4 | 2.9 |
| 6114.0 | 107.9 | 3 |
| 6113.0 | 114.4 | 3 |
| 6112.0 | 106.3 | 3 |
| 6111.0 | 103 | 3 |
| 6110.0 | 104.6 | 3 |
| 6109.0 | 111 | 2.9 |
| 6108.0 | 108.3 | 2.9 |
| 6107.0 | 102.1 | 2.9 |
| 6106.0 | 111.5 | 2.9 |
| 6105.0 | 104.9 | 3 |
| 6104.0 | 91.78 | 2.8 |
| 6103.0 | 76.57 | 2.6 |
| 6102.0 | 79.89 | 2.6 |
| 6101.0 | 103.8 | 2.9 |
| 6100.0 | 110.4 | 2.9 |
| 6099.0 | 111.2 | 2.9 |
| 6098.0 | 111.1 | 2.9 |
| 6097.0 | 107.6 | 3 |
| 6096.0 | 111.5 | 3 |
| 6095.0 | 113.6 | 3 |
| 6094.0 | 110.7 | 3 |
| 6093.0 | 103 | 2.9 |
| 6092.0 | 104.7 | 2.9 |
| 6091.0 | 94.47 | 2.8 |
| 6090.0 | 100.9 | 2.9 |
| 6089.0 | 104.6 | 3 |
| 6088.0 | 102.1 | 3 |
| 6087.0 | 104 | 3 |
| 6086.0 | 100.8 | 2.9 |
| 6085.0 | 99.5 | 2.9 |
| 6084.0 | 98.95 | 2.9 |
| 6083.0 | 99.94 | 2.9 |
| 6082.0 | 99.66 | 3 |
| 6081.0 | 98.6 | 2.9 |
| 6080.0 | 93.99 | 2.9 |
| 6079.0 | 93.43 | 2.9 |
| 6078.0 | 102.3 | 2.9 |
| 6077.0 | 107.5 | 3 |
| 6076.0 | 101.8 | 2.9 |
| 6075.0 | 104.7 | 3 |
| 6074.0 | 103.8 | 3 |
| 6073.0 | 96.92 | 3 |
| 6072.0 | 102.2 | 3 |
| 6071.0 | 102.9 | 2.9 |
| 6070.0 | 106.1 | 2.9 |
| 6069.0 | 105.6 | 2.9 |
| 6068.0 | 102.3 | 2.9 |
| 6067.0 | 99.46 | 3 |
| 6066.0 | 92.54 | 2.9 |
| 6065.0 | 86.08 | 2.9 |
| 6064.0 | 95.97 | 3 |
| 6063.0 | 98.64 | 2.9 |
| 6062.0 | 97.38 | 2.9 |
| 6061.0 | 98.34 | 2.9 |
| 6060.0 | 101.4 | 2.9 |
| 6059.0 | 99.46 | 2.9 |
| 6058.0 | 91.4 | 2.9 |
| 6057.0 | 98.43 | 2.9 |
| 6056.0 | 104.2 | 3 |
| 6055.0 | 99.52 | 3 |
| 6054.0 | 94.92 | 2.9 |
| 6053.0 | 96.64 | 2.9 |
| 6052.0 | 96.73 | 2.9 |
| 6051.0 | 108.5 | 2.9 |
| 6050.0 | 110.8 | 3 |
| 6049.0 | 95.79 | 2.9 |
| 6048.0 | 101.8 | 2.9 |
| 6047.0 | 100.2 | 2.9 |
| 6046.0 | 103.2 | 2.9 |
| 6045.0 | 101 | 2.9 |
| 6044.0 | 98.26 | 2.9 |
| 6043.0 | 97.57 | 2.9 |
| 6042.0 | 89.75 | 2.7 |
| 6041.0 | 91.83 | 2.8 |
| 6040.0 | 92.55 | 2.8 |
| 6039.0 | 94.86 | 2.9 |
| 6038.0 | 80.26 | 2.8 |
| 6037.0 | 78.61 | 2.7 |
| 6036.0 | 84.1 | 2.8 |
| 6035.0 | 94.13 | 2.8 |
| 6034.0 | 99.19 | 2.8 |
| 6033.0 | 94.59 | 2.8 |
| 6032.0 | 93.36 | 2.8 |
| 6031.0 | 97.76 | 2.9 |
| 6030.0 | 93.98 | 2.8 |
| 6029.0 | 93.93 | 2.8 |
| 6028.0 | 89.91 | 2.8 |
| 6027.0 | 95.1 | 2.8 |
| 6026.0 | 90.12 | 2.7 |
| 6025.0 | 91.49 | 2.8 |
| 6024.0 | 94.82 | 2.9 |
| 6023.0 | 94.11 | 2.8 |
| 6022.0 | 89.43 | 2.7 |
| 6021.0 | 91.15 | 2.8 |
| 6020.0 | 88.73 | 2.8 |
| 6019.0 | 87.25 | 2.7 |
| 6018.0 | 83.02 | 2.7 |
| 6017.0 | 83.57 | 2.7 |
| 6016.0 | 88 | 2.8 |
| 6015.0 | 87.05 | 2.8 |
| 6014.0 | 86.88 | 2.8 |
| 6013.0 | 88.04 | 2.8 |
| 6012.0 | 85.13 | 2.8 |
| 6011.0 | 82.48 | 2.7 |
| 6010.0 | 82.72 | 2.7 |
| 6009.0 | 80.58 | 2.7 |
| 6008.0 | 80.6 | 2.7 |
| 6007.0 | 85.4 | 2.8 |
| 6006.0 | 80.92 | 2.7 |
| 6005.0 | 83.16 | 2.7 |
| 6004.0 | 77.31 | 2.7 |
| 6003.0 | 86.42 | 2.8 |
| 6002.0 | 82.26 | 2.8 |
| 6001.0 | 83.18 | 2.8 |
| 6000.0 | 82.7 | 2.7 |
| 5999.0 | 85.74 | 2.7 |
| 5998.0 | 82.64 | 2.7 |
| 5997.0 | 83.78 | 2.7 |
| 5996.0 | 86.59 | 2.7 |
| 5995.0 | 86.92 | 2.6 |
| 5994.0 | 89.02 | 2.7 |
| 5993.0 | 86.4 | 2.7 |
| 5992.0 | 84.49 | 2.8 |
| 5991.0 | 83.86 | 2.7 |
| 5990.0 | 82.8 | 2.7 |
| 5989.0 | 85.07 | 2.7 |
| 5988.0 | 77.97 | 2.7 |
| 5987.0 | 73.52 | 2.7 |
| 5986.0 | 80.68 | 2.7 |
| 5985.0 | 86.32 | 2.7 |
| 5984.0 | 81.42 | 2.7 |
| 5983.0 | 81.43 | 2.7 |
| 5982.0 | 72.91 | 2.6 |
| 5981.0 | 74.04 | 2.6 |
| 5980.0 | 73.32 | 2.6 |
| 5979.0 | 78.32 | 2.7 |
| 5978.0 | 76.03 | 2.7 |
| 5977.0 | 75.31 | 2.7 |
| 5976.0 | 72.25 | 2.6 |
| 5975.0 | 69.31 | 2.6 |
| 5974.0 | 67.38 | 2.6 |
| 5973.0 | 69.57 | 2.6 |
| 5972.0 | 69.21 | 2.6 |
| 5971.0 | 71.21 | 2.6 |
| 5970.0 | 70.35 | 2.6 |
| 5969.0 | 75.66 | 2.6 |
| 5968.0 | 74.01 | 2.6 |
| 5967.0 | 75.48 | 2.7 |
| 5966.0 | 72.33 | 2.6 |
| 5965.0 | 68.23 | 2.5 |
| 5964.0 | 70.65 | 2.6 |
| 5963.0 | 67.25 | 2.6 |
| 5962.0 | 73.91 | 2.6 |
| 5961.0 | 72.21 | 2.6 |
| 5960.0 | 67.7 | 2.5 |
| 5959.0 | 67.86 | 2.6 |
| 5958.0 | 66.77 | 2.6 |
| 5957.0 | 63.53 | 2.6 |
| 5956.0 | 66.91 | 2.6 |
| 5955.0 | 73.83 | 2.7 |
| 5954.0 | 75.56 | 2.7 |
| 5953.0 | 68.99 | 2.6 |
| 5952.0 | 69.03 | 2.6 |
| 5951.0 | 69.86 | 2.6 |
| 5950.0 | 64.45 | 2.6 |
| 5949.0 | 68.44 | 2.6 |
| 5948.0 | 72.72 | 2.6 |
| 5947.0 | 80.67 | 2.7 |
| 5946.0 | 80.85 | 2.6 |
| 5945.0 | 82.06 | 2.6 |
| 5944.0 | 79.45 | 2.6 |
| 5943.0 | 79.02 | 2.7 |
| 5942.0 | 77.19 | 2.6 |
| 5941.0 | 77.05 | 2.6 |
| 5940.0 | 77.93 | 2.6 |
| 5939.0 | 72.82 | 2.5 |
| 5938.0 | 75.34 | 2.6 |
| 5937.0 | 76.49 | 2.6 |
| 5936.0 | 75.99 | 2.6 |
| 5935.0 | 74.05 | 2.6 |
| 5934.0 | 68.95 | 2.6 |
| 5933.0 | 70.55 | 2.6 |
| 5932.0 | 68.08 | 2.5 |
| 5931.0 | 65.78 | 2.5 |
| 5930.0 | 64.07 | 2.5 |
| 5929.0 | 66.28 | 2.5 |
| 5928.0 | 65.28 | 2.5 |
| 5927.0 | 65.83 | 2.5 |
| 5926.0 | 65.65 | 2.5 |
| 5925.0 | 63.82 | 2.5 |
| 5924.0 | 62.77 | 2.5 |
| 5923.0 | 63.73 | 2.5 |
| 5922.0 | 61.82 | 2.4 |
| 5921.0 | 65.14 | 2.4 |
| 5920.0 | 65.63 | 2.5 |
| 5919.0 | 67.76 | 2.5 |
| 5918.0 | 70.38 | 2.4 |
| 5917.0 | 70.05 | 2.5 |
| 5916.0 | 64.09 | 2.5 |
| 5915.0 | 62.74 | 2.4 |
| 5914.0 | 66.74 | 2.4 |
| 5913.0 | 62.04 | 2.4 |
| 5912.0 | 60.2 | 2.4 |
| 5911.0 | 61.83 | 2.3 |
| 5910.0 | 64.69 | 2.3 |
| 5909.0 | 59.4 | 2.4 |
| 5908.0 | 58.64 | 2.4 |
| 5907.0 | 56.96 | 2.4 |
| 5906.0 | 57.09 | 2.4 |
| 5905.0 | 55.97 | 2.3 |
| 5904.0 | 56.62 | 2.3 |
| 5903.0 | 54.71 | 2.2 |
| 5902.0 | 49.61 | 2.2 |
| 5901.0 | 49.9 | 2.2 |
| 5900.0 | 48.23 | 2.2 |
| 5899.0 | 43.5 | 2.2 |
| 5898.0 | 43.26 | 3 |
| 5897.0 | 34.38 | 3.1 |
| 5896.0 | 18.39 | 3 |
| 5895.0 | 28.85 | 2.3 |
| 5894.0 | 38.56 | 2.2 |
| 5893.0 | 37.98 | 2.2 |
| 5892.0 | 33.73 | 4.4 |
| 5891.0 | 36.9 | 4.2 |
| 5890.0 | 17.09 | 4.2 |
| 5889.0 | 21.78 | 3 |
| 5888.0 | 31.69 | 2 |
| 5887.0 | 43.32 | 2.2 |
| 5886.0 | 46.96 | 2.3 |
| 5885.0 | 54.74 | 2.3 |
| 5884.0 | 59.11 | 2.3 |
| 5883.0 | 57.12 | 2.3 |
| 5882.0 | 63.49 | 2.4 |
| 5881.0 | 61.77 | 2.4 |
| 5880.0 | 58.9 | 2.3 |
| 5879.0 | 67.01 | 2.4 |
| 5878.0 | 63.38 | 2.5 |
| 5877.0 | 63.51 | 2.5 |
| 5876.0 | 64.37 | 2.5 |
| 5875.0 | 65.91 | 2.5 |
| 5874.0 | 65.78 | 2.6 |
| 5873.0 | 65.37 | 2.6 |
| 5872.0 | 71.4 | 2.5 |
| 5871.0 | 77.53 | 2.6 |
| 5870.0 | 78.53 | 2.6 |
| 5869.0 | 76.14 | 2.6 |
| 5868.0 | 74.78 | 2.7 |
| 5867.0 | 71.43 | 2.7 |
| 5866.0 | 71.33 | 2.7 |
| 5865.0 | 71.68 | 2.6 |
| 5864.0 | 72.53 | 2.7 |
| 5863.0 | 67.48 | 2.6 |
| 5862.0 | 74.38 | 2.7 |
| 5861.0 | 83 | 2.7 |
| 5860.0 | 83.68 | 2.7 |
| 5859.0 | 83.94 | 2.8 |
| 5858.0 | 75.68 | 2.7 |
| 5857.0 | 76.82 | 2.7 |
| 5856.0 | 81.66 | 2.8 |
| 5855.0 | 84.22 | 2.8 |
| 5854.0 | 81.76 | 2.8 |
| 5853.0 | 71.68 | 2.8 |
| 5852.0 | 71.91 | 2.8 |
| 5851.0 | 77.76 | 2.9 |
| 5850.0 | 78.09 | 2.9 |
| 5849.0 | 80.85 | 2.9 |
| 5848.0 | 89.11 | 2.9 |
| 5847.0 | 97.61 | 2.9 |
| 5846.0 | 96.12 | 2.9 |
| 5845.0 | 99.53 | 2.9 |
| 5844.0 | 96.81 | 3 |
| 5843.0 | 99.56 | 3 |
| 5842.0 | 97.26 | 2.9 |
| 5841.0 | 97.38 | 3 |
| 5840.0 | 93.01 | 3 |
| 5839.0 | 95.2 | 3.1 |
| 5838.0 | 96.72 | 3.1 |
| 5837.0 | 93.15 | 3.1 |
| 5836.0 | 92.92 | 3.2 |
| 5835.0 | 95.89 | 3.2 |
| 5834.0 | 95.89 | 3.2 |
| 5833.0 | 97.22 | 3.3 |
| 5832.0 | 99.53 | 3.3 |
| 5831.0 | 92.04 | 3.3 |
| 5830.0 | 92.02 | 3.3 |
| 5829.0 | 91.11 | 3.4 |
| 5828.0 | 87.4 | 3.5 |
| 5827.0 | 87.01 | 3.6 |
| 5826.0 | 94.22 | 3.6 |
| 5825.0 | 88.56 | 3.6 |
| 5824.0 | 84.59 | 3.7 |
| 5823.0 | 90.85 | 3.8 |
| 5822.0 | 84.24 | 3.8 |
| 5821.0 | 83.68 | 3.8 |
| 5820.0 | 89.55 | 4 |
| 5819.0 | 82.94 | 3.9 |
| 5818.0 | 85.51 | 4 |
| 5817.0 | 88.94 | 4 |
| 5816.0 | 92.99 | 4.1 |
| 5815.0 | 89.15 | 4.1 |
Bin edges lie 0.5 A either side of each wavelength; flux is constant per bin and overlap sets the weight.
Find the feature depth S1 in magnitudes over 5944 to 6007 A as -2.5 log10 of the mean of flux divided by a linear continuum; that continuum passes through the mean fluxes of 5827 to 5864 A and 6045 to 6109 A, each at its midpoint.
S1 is 0.24 mag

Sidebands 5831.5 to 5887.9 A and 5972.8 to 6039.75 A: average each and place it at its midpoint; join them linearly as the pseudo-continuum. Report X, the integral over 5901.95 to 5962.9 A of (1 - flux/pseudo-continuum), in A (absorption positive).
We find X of 9.94 A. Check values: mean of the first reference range 77.7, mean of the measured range 67.9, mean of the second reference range 84.5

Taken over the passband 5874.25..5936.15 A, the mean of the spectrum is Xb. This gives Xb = 56.2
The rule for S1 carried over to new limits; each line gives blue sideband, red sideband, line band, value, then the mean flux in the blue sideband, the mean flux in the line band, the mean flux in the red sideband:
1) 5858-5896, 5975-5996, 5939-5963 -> 0.01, 59.3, 72.8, 80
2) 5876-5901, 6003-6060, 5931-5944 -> -0.21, 45.2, 74.3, 91.9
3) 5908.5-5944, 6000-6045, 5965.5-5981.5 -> 0.08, 68.1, 72.7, 88.6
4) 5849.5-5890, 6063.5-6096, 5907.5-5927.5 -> 0.17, 67.2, 64.1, 101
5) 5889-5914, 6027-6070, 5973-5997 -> -0.06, 46.9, 79.3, 96.4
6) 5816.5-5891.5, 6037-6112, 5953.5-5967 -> 0.25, 77.4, 70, 100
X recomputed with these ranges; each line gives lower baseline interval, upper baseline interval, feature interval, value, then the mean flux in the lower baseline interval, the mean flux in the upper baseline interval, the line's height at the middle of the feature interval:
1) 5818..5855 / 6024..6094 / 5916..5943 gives 7.0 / 89.9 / 97.9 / 93.3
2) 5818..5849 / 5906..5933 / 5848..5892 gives 8.1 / 92.4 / 64.2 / 80.4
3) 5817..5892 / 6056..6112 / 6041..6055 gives -0.3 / 77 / 101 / 97.5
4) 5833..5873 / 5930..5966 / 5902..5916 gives 3.2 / 83.9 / 72.2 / 77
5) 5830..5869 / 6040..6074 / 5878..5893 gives 7.0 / 85.7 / 98.9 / 88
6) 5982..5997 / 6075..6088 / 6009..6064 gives -0.9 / 83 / 100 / 91.8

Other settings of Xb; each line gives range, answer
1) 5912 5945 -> 69.2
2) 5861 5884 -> 68.5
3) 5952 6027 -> 79.4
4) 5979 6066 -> 89.4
